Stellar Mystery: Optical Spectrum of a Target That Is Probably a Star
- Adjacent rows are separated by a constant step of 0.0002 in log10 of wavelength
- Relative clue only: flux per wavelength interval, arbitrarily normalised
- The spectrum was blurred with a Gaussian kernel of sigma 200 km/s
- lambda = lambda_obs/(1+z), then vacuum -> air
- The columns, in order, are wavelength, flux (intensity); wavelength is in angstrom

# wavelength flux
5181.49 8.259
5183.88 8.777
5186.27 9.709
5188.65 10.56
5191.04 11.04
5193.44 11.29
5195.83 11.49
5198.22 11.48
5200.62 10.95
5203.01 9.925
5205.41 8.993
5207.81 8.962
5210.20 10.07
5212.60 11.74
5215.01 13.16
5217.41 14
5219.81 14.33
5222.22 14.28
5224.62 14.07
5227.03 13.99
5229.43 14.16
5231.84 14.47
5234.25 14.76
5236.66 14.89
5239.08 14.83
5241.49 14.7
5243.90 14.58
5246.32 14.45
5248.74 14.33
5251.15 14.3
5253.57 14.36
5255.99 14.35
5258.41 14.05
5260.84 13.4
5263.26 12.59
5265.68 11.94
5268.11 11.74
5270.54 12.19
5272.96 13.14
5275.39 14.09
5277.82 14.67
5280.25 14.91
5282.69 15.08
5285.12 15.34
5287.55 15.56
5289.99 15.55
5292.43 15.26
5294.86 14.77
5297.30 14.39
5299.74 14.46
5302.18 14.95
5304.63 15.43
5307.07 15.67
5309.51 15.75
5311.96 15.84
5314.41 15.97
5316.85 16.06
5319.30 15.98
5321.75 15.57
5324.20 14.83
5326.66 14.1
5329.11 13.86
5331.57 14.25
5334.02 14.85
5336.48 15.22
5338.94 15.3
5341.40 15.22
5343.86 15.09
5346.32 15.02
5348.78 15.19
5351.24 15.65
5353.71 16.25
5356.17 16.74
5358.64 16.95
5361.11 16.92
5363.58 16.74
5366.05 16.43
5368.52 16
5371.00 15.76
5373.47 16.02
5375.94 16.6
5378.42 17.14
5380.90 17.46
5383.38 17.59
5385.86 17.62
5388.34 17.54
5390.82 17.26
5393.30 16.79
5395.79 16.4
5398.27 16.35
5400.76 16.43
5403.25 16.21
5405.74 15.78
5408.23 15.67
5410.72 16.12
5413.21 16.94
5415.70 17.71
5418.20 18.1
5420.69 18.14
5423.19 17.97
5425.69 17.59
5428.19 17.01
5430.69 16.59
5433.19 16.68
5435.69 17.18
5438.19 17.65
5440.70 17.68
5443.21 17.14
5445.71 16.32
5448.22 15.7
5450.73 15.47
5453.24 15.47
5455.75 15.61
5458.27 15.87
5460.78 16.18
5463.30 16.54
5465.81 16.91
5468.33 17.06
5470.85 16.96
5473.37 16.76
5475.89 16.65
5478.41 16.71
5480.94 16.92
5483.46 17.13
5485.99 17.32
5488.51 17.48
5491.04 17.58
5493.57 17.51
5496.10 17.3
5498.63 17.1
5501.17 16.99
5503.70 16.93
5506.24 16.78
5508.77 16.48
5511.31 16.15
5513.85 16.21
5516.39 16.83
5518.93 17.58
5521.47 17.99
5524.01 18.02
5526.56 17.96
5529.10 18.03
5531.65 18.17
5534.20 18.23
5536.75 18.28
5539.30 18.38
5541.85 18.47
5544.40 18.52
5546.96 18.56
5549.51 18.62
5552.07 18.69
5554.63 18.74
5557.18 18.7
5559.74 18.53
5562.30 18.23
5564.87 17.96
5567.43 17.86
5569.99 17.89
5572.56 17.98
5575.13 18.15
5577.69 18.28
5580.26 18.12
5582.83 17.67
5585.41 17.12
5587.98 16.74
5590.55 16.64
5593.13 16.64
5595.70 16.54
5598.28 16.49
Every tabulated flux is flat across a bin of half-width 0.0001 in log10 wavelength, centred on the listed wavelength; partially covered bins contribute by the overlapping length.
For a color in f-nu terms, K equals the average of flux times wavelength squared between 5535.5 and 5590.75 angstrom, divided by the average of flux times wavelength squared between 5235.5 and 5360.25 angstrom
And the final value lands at 1.4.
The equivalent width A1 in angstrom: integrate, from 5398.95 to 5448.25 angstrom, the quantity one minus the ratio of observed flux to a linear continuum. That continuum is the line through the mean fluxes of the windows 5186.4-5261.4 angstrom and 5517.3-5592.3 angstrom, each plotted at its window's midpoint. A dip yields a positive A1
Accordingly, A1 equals -2.9 angstrom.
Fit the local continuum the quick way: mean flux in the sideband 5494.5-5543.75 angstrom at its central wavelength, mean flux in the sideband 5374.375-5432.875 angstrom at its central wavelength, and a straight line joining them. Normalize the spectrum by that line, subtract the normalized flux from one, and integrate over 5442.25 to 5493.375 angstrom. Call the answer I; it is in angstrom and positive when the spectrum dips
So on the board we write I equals 1.95 angstrom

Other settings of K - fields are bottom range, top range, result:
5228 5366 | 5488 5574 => 1.31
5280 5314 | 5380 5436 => 1.16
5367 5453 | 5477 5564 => 1.09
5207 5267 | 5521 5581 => 1.50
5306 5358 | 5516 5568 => 1.28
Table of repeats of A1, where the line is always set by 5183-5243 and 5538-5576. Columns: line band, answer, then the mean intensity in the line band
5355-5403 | -4.9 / 16.8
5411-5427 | -1.7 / 17.6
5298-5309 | -1.0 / 15.1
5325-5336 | 0.0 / 14.3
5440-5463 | 0.5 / 16.1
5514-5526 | 0.1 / 17.5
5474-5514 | 0.6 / 17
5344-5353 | -0.4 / 15.3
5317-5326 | -0.8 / 15.4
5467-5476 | 0.0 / 16.9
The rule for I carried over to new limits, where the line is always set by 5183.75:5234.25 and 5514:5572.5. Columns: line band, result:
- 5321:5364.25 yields -3.0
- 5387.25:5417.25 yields -2.1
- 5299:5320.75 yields -2.8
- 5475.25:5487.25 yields 0.0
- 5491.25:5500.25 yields 0.0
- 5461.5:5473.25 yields -0.1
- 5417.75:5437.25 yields -1.7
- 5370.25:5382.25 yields -1.3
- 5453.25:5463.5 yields 0.4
